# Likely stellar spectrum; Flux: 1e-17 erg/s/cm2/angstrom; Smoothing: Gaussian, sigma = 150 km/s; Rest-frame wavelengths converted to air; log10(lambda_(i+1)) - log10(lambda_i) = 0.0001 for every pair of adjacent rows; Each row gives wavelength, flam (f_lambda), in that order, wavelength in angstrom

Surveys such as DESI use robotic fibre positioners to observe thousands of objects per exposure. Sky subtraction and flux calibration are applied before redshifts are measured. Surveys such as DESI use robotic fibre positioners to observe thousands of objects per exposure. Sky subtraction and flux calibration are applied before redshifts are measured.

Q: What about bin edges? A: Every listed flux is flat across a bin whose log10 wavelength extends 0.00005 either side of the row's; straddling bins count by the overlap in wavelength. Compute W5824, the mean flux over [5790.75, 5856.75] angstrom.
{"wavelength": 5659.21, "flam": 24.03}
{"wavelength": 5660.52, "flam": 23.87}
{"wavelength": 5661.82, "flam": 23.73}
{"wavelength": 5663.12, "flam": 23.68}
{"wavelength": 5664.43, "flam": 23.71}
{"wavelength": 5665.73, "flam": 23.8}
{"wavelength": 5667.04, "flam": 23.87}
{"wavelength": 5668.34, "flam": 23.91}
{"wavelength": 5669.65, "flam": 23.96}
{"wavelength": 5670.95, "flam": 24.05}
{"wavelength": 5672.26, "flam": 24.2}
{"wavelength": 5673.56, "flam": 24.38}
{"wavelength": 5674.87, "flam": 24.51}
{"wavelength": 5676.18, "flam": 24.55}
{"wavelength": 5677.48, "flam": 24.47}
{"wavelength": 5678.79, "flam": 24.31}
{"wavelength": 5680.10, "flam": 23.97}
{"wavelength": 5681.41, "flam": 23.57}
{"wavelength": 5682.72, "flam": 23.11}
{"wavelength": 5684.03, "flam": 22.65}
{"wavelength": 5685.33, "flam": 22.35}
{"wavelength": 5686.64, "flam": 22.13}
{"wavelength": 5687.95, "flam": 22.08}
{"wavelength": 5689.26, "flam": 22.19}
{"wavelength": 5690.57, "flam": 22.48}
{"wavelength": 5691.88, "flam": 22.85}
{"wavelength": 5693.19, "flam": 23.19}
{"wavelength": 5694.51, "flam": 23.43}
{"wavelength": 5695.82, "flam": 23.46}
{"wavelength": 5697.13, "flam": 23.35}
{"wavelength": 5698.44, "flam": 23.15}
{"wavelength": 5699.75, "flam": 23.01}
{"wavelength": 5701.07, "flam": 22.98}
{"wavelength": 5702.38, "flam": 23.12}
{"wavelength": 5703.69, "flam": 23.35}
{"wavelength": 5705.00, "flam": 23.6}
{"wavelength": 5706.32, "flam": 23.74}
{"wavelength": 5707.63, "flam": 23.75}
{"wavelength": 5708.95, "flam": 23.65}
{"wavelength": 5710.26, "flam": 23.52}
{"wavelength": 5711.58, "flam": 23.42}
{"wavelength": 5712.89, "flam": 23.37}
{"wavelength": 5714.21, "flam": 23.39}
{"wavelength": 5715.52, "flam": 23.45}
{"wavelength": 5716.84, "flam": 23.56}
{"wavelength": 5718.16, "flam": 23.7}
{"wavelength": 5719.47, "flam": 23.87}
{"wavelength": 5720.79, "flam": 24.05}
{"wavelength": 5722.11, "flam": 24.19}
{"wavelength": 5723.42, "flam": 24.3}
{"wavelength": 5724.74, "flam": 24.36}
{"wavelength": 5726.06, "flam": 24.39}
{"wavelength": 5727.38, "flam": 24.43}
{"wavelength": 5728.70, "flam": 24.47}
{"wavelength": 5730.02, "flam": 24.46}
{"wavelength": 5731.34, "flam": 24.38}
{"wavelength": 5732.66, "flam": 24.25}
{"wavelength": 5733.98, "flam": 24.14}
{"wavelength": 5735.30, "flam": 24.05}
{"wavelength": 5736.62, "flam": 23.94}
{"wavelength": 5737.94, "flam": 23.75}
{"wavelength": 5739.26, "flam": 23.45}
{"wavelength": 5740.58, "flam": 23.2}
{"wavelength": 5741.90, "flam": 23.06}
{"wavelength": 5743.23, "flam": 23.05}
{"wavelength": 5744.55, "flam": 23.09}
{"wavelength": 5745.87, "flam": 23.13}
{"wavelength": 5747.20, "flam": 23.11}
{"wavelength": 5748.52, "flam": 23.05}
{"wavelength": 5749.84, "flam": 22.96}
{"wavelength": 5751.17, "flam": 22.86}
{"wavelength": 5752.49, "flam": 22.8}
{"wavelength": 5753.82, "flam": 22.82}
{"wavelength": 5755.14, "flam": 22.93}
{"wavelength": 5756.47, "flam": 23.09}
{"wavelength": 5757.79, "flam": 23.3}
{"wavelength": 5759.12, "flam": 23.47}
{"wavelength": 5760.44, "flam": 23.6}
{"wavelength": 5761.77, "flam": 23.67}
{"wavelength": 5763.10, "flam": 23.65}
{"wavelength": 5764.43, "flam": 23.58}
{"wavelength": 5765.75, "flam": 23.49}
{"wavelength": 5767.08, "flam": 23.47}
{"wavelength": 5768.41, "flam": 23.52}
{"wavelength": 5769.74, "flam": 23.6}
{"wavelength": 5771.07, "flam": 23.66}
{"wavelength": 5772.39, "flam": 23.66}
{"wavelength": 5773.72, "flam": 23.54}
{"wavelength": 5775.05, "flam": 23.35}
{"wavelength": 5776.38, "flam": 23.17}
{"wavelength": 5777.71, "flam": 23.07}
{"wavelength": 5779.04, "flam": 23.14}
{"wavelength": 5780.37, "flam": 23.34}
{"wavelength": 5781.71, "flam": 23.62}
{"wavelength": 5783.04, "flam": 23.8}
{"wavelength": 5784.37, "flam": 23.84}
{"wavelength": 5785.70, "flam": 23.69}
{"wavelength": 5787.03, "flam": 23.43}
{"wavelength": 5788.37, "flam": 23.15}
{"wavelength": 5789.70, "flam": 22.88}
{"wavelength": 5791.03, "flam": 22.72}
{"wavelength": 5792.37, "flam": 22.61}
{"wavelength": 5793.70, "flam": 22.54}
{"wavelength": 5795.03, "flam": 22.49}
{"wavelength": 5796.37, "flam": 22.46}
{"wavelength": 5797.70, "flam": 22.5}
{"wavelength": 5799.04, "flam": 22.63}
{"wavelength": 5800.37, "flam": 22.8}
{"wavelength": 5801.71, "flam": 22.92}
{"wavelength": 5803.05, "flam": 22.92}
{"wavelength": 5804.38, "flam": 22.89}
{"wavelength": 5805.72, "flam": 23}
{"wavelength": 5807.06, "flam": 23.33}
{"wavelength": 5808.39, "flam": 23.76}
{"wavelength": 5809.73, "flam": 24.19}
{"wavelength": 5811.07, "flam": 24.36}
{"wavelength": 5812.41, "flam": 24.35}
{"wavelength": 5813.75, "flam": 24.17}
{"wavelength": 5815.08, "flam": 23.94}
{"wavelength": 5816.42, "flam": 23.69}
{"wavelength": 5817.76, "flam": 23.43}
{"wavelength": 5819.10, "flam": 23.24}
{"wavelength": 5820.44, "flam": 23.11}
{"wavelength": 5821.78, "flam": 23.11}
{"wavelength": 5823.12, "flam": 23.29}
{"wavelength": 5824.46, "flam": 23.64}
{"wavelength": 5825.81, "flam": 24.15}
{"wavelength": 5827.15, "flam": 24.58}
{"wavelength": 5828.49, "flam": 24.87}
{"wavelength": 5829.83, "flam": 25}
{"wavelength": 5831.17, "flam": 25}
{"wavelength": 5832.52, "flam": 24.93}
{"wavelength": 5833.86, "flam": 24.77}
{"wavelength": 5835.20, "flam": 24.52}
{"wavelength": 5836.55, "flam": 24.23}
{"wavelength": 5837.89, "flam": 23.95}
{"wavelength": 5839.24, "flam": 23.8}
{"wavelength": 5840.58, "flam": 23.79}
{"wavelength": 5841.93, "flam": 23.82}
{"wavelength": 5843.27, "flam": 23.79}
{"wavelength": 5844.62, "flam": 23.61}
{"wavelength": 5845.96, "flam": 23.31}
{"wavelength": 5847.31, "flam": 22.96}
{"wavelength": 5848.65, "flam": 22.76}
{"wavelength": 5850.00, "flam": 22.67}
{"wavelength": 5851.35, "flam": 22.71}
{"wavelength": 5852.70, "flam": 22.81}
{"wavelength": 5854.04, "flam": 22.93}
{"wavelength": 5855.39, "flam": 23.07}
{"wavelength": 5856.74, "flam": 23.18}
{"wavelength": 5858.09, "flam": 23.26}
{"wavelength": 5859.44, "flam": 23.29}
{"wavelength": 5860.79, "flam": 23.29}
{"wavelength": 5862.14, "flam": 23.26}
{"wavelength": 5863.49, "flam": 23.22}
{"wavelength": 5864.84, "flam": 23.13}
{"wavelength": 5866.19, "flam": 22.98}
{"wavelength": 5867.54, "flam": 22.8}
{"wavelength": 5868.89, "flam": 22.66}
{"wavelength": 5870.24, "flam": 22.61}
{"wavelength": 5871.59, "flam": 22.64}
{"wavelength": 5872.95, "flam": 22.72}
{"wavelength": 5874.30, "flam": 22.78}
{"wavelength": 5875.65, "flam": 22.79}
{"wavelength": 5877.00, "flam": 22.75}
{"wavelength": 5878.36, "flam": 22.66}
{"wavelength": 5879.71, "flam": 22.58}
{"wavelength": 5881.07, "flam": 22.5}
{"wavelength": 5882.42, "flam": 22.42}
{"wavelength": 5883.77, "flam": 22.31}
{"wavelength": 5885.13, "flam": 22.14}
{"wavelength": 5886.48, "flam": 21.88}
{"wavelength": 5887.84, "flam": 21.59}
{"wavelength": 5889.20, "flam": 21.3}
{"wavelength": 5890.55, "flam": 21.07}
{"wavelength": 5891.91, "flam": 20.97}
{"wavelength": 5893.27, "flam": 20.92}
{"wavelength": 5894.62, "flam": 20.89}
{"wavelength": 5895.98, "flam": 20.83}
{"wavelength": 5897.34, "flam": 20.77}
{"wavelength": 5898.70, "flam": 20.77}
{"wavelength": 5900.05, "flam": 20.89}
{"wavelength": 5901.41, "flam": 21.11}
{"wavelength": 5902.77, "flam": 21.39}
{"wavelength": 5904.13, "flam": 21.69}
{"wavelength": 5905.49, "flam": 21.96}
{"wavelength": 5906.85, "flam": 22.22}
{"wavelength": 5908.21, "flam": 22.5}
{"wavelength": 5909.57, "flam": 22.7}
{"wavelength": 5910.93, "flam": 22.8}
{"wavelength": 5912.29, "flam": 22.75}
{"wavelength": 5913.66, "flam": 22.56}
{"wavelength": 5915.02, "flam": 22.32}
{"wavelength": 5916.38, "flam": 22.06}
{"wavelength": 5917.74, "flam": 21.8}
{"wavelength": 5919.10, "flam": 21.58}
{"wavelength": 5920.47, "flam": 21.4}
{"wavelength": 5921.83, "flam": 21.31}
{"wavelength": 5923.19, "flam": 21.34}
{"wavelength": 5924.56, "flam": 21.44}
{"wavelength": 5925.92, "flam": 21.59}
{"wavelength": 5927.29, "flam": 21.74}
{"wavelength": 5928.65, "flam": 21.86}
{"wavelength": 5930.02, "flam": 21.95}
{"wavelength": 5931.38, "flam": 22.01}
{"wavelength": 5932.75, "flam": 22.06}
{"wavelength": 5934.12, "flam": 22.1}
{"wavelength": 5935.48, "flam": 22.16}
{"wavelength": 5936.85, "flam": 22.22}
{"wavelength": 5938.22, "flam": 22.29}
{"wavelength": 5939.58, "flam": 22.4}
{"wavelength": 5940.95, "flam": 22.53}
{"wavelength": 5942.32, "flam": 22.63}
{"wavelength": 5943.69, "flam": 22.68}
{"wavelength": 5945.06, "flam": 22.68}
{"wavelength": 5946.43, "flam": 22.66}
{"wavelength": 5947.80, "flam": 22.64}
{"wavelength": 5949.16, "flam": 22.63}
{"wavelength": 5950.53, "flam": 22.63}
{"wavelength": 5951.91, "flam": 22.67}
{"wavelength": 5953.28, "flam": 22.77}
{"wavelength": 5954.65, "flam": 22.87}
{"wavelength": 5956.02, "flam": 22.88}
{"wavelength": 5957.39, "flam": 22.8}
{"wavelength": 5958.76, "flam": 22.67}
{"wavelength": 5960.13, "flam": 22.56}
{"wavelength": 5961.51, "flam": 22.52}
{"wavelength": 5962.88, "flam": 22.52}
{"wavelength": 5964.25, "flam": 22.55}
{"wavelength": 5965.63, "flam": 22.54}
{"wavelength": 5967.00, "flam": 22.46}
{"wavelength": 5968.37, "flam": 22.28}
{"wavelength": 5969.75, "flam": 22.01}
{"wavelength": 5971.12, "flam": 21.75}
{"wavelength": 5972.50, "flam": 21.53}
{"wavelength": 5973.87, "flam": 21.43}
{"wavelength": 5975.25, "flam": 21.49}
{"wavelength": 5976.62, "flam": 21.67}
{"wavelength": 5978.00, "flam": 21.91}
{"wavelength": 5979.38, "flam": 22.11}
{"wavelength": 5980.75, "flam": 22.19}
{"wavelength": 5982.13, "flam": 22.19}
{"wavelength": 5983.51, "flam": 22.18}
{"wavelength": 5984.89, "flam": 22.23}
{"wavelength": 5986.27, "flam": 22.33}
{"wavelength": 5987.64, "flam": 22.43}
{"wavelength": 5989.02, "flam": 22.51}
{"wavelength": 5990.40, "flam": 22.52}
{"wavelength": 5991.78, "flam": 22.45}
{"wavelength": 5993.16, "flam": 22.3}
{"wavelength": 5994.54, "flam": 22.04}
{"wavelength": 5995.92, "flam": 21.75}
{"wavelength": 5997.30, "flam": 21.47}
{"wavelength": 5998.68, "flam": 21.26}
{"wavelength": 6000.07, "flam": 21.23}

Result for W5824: 23.5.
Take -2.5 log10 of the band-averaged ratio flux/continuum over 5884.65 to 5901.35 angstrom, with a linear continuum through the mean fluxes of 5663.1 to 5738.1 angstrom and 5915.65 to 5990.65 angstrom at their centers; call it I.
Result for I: 0.07 mag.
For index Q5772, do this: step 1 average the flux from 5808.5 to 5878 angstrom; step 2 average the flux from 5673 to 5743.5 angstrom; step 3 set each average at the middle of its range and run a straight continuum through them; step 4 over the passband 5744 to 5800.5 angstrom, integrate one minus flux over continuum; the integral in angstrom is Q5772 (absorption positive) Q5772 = 0.9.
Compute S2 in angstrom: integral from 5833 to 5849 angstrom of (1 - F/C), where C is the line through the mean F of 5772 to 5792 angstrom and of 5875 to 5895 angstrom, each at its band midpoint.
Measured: -0.9 angstrom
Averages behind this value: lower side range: 23.3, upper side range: 21.9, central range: 23.8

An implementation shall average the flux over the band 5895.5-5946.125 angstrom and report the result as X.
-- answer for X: 21.9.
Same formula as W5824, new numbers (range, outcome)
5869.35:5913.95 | 21.9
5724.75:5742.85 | 24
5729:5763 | 23.4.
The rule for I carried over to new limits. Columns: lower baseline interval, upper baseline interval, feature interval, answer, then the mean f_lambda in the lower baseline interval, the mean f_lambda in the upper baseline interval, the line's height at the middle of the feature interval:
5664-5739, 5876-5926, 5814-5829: -0.06 mag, 23.7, 21.8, 22.5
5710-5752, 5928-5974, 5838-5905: 0.02 mag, 23.7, 22.4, 22.9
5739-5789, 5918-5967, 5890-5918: 0.04 mag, 23.3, 22.3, 22.5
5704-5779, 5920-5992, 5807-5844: -0.05 mag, 23.6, 22.2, 23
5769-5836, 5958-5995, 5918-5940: 0.04 mag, 23.5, 22.2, 22.6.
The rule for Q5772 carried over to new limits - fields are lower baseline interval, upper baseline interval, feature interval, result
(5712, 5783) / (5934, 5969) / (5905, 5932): 0.9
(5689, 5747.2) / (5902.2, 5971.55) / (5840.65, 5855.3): -0.2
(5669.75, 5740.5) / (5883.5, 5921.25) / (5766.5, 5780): -0.3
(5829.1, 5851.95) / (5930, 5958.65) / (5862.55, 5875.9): 0.4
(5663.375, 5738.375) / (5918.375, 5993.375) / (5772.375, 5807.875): 0.1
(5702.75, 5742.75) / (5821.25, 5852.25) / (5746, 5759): 0.5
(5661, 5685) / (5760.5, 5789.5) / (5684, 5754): 0.8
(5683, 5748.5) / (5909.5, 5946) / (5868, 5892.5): 0.2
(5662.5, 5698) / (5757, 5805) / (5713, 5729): -0.4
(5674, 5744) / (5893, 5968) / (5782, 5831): -1.1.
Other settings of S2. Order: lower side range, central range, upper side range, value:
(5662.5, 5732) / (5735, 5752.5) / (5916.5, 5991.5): 0.1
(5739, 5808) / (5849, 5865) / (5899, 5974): -0.3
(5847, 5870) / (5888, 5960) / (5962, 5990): 1.6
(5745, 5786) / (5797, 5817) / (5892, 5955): -0.4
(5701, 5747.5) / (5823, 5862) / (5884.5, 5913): -2.5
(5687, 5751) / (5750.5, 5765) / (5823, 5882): 0.1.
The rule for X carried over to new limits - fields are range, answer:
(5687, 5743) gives 23.6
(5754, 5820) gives 23.3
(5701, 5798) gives 23.5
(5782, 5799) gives 23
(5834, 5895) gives 22.8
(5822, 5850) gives 24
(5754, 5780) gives 23.4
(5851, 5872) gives 23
